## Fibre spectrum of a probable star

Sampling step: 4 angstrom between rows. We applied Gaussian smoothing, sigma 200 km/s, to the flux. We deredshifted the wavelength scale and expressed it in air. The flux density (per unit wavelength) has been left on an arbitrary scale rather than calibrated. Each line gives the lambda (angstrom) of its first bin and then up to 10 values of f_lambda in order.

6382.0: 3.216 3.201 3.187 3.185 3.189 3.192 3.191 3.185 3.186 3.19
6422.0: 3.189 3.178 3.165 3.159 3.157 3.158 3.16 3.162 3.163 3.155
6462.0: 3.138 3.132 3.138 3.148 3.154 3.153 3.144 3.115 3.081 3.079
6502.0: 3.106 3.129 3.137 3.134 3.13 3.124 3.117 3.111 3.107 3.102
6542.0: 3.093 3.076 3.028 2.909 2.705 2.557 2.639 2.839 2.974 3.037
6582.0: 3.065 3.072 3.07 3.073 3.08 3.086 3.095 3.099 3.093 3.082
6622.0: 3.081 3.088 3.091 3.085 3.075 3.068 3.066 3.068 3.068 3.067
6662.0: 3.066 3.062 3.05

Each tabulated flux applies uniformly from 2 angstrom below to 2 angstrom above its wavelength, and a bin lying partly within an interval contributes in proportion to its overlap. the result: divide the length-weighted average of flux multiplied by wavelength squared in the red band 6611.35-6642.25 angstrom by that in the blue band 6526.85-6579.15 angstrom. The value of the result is 1.07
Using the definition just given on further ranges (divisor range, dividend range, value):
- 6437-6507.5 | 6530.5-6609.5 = 0.98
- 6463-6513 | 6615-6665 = 1.03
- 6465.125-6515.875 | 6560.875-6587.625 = 0.95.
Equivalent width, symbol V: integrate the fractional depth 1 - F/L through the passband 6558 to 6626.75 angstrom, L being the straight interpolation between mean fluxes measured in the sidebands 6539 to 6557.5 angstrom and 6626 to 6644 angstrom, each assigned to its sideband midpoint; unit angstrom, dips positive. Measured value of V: 1.18 angstrom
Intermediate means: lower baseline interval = 3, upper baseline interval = 3.08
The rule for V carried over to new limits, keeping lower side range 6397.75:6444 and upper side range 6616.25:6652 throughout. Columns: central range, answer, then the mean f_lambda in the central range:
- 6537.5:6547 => 0.1 angstrom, 3.09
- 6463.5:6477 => 0.1 angstrom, 3.14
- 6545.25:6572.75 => 2.6 angstrom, 2.81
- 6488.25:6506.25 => 0.2 angstrom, 3.1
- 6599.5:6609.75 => 0.0 angstrom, 3.09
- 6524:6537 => 0.1 angstrom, 3.11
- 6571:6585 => 0.4 angstrom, 3.02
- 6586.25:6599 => 0.1 angstrom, 3.07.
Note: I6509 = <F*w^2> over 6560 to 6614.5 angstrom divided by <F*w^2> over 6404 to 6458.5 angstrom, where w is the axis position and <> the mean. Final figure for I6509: 1.0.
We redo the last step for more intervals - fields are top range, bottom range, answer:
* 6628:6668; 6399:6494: 1.03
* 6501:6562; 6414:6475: 0.99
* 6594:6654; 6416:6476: 1.03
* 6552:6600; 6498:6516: 0.96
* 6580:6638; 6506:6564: 1.04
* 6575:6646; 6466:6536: 1.02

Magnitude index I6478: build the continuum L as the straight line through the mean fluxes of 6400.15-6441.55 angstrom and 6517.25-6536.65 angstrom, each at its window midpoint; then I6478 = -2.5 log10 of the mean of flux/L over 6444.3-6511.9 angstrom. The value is 0.004 mag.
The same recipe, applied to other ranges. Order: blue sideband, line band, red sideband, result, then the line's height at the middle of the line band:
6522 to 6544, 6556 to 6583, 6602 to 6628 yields 0.10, 3.1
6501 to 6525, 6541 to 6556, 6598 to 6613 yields 0.03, 3.11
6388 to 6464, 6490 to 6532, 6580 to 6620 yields 0.00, 3.13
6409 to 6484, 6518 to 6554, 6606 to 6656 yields 0.01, 3.12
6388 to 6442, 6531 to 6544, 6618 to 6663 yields 0.01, 3.12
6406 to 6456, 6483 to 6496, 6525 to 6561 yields -0.01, 3.09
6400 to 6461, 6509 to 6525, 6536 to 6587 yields -0.04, 3.01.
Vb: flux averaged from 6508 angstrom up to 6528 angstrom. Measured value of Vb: 3.13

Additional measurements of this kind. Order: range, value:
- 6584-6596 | 3.07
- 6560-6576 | 2.75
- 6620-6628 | 3.08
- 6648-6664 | 3.07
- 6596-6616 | 3.09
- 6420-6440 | 3.17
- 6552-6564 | 2.72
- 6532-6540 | 3.1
